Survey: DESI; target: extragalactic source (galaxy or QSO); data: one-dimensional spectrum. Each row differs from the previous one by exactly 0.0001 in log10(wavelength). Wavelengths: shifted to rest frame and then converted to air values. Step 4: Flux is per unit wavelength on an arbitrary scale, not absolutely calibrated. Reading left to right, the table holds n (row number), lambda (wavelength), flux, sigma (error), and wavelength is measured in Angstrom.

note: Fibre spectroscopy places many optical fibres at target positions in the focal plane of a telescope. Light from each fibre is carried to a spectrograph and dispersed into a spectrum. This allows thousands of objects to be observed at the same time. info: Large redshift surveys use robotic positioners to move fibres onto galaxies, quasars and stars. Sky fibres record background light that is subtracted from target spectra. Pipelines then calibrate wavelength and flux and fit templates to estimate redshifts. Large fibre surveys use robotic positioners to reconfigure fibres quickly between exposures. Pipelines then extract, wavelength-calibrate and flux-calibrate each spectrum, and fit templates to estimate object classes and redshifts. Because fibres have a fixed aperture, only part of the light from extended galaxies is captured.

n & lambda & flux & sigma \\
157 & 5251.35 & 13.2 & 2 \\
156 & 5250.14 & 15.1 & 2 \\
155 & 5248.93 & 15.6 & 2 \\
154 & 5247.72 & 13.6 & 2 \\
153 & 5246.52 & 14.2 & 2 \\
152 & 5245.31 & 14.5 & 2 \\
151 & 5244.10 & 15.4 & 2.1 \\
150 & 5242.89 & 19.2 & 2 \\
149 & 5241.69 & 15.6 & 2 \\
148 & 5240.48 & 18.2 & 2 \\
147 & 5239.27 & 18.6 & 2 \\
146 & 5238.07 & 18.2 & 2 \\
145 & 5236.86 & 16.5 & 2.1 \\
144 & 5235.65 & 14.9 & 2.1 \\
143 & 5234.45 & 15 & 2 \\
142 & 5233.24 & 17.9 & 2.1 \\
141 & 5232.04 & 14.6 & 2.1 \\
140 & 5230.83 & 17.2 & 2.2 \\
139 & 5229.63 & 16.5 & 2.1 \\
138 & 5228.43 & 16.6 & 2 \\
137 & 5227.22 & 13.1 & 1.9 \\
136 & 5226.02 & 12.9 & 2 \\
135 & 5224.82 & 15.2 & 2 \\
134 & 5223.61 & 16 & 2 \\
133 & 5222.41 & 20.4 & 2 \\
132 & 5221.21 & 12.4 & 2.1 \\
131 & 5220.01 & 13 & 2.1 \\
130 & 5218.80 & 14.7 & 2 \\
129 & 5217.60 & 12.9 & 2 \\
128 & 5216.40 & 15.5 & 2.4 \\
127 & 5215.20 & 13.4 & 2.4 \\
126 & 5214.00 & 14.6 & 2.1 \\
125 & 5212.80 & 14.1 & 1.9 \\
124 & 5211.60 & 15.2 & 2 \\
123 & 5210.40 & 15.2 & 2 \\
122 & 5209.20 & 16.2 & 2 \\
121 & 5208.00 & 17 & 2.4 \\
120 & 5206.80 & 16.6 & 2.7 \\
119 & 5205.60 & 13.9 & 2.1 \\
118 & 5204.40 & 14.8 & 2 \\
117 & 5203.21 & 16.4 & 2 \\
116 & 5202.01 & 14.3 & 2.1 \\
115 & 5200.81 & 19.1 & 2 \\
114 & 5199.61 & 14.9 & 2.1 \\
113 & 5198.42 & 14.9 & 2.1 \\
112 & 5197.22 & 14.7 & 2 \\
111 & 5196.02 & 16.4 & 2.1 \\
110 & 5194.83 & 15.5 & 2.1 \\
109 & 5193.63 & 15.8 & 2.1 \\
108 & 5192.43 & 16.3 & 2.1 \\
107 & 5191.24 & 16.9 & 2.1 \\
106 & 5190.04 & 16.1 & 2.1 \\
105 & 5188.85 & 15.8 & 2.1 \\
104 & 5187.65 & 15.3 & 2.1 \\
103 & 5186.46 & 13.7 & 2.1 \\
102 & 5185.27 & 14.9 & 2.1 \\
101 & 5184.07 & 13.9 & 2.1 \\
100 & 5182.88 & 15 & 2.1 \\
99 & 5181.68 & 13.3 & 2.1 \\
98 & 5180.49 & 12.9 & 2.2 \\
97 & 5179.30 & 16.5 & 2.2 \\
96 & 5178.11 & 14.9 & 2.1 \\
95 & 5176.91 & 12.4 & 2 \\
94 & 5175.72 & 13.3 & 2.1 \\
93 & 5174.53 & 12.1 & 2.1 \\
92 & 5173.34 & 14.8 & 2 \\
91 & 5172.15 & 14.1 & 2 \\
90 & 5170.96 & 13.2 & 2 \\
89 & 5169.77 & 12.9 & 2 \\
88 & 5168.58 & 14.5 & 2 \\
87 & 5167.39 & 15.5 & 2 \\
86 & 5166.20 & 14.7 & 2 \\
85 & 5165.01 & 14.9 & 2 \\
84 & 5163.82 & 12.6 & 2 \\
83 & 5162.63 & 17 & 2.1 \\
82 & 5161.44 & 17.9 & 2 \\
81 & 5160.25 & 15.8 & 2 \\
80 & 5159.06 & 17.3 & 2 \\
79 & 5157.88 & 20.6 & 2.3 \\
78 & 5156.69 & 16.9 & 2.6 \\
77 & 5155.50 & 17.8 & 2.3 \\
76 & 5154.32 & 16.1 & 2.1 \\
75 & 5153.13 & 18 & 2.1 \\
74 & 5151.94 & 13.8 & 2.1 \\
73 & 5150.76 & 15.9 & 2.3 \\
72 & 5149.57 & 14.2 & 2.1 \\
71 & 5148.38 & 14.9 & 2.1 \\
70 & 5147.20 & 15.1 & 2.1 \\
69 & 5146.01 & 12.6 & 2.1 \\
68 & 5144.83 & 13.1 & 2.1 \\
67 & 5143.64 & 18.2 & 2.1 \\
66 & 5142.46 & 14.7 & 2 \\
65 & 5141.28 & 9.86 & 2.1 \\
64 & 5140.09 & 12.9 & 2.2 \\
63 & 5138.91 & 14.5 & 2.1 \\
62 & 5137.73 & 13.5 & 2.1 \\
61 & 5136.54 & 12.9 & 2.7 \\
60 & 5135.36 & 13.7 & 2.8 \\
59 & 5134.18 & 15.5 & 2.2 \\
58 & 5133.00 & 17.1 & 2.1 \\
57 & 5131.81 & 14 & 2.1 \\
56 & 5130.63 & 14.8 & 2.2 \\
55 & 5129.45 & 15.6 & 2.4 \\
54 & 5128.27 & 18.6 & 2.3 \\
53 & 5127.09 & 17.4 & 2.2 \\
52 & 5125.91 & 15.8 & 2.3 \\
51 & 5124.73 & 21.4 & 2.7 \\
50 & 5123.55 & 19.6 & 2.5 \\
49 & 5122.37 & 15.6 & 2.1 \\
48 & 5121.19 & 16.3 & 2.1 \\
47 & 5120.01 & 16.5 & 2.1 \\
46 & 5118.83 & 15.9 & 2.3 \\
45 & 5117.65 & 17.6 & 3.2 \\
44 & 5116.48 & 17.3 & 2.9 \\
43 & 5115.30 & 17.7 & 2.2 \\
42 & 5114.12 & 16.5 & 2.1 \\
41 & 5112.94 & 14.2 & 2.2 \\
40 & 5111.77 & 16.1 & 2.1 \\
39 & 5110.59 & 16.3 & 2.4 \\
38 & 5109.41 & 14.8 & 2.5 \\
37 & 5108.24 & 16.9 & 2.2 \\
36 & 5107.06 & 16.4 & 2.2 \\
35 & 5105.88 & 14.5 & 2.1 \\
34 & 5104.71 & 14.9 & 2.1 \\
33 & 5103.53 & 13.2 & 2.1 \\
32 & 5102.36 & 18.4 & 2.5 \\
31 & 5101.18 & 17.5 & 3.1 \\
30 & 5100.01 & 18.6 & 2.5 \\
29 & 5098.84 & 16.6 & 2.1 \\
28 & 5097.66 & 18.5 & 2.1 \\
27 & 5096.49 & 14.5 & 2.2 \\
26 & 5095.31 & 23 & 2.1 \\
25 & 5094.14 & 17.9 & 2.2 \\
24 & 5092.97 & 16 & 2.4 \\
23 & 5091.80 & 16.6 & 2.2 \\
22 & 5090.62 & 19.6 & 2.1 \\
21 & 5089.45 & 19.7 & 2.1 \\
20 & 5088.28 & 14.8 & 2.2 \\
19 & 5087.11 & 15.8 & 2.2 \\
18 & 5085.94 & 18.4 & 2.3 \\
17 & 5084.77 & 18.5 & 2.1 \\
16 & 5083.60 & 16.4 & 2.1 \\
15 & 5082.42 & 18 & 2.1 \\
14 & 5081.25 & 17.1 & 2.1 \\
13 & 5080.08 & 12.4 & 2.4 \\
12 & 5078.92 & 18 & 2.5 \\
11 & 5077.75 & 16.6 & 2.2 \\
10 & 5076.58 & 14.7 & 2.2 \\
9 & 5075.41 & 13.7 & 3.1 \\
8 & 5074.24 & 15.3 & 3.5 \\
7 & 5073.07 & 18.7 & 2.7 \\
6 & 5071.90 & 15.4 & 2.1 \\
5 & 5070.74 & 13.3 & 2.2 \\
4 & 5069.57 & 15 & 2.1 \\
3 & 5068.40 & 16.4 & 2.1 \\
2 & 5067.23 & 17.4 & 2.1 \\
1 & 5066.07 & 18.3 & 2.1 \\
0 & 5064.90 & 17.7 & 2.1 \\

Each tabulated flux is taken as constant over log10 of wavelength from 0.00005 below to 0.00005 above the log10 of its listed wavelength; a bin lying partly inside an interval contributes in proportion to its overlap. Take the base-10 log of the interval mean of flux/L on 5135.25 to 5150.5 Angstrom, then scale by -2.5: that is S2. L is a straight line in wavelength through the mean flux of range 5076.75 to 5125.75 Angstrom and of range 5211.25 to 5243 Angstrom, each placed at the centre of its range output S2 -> 0.18 mag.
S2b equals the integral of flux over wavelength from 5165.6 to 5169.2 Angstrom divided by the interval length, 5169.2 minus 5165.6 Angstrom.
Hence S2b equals 14.9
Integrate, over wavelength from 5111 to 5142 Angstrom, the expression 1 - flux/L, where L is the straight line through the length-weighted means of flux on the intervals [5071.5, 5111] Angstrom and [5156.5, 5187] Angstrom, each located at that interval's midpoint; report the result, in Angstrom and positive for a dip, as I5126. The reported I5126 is 0.2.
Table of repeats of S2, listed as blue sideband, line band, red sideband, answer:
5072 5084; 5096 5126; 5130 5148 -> -0.11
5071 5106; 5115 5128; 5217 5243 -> -0.05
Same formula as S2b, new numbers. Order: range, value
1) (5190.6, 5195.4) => 16.1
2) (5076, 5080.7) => 15.5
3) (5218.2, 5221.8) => 13.3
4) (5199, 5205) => 15.9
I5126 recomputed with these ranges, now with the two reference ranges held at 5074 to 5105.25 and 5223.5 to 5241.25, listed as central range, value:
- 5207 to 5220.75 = 1.2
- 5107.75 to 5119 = 0.3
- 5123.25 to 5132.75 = -0.2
